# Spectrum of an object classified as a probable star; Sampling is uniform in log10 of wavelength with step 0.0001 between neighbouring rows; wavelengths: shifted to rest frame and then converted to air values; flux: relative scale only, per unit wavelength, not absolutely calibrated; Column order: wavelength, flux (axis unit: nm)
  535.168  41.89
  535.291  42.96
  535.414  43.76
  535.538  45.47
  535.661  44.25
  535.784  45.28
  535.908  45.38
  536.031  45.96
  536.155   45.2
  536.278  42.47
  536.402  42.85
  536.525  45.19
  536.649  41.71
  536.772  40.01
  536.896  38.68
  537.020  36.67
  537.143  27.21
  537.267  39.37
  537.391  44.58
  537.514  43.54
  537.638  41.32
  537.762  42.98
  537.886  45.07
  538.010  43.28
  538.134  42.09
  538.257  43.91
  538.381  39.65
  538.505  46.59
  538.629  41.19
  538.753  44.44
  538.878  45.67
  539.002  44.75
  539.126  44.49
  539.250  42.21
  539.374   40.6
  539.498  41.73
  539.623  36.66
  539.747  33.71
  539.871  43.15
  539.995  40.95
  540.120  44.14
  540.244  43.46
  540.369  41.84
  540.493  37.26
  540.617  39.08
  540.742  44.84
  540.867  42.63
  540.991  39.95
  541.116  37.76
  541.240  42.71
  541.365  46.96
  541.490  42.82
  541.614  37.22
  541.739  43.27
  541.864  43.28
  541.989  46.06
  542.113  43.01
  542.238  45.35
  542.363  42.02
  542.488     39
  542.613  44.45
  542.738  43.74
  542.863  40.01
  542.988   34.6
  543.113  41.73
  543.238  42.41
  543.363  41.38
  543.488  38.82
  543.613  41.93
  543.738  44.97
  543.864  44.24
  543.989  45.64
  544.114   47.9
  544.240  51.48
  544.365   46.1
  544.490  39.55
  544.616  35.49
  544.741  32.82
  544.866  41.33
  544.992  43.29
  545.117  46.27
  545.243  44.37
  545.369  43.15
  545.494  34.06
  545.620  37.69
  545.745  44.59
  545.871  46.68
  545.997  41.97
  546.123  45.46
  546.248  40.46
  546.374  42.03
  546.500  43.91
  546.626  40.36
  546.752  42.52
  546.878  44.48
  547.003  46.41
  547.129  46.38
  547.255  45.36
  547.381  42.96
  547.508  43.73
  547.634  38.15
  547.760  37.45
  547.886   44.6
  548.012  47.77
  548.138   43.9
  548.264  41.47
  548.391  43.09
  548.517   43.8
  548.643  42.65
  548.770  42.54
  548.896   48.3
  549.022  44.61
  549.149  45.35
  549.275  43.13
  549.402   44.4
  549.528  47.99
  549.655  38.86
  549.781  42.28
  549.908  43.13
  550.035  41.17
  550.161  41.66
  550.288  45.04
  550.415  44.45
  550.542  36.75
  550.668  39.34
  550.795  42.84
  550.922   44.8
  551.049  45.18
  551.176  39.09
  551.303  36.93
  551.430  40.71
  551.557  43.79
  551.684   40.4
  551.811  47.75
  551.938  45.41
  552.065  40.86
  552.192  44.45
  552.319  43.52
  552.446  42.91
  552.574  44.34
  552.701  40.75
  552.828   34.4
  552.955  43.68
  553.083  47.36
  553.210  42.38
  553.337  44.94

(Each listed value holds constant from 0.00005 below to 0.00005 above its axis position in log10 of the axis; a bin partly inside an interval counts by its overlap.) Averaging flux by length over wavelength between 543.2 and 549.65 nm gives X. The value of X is 43.1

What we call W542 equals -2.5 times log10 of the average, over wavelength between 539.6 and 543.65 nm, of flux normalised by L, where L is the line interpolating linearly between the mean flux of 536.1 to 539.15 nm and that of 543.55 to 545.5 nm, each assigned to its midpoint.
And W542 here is 0.03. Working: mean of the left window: 42.1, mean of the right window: 42.9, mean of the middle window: 41.5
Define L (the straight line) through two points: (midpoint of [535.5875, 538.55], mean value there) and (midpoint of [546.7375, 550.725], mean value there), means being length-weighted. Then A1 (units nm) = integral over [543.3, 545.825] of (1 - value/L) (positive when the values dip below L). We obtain 0.04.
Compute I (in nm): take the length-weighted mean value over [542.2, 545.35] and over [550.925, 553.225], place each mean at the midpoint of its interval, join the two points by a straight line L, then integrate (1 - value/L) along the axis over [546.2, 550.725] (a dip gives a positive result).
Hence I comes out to -0.07 nm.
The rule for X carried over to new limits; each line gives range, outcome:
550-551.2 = 42.2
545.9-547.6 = 43.5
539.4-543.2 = 41.4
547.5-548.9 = 42.9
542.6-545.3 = 42.3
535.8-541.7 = 41.8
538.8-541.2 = 41.3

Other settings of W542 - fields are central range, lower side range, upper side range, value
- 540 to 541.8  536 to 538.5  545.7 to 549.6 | 0.02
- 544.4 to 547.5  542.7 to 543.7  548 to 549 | 0.01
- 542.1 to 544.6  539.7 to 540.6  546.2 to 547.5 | -0.02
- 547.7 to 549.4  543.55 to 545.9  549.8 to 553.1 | -0.03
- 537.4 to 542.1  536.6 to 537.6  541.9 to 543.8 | -0.05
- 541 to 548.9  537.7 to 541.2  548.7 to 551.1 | 0.00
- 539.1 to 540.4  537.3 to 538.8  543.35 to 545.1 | 0.05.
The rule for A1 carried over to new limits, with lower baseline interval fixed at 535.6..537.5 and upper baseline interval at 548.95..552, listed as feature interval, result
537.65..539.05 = -0.056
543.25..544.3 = -0.054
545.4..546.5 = 0.016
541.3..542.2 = -0.026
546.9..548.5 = -0.036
